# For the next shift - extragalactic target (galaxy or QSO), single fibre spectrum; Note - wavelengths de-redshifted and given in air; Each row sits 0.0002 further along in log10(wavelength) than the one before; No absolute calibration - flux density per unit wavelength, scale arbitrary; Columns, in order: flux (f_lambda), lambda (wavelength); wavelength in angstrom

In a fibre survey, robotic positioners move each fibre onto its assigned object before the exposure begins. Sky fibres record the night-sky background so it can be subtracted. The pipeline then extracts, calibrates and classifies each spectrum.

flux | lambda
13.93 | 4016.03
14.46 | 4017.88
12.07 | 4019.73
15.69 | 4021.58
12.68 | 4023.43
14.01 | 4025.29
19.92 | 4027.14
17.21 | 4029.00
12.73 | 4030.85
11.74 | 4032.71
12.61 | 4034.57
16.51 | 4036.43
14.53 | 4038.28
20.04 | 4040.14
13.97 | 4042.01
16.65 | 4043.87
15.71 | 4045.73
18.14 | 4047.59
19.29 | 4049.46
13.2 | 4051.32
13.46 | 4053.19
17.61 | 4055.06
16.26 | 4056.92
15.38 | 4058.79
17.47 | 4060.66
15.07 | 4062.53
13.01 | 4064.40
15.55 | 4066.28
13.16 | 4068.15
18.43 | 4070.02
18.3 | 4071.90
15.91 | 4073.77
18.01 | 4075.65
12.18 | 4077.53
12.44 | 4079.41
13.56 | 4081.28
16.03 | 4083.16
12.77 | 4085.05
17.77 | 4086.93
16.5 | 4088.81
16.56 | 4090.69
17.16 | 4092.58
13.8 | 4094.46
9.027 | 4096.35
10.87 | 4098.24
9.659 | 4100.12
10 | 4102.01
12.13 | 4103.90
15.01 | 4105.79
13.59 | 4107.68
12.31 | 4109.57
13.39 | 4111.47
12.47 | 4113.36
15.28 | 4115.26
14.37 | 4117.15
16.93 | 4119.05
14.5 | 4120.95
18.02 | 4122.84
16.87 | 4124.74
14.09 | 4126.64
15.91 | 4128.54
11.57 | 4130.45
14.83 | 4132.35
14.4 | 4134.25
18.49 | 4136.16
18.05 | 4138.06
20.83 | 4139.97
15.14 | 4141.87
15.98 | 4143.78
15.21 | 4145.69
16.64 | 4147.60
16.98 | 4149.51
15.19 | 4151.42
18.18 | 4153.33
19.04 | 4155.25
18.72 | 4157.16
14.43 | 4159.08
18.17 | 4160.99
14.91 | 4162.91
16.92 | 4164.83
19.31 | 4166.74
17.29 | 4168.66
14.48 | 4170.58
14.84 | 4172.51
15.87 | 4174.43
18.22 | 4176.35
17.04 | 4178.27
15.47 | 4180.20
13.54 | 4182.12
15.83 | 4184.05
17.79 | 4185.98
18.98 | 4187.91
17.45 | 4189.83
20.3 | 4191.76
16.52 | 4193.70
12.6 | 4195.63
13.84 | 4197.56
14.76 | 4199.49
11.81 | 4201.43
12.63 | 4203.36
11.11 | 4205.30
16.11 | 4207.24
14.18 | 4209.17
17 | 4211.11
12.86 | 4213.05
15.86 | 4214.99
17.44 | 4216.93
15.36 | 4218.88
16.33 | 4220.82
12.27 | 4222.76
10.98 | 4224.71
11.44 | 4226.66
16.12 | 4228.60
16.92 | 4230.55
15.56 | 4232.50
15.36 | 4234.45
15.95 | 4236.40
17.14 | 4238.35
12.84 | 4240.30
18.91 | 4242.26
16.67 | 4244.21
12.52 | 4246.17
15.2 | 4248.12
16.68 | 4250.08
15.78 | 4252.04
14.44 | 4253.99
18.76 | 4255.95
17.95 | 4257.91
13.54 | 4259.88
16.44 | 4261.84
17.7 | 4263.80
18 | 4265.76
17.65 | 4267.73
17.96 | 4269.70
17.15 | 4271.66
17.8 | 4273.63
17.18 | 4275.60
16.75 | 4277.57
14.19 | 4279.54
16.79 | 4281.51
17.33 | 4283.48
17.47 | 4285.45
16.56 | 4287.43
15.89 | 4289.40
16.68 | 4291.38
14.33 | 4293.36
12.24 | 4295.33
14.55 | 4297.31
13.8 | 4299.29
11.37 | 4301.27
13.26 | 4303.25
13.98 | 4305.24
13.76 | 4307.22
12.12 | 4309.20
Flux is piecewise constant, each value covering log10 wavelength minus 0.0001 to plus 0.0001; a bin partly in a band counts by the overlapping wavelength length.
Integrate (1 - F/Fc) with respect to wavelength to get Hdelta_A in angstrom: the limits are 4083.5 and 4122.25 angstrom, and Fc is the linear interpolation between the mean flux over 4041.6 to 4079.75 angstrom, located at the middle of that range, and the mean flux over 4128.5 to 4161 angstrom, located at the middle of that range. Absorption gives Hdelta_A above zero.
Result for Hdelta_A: 5.6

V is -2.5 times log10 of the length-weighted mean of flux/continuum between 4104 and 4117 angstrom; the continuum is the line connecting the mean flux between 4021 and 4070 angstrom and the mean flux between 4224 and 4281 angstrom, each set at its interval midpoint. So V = 0.15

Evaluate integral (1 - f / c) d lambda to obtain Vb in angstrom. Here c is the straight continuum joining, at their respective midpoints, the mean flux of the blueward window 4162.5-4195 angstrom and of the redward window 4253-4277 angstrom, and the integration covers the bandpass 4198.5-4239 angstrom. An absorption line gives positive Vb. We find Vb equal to 5.5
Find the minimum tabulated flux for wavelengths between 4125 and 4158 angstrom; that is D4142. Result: 11.57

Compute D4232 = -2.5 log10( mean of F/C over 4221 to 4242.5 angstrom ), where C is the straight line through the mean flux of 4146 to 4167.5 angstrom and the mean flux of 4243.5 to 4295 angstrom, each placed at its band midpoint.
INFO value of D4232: 0.13 mag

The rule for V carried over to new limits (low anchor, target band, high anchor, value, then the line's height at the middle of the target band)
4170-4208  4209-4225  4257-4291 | 0.073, 15.9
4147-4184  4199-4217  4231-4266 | 0.149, 16.3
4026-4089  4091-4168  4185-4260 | 0.018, 15.5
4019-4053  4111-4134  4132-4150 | 0.111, 16.5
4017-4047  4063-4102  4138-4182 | 0.093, 15.7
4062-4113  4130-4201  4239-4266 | -0.096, 15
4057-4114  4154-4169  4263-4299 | -0.151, 15.1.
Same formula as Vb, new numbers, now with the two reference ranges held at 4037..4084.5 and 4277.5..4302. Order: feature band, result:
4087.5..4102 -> 2.21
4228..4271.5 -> -2.84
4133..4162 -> -2.77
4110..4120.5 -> 0.82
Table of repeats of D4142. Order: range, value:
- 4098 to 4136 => 9.659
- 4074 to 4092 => 12.18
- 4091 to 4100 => 9.027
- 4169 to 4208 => 11.11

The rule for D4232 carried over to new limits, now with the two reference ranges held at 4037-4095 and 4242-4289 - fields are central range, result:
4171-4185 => 0.03 mag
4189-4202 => 0.06 mag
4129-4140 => 0.01 mag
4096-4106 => 0.40 mag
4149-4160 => -0.06 mag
